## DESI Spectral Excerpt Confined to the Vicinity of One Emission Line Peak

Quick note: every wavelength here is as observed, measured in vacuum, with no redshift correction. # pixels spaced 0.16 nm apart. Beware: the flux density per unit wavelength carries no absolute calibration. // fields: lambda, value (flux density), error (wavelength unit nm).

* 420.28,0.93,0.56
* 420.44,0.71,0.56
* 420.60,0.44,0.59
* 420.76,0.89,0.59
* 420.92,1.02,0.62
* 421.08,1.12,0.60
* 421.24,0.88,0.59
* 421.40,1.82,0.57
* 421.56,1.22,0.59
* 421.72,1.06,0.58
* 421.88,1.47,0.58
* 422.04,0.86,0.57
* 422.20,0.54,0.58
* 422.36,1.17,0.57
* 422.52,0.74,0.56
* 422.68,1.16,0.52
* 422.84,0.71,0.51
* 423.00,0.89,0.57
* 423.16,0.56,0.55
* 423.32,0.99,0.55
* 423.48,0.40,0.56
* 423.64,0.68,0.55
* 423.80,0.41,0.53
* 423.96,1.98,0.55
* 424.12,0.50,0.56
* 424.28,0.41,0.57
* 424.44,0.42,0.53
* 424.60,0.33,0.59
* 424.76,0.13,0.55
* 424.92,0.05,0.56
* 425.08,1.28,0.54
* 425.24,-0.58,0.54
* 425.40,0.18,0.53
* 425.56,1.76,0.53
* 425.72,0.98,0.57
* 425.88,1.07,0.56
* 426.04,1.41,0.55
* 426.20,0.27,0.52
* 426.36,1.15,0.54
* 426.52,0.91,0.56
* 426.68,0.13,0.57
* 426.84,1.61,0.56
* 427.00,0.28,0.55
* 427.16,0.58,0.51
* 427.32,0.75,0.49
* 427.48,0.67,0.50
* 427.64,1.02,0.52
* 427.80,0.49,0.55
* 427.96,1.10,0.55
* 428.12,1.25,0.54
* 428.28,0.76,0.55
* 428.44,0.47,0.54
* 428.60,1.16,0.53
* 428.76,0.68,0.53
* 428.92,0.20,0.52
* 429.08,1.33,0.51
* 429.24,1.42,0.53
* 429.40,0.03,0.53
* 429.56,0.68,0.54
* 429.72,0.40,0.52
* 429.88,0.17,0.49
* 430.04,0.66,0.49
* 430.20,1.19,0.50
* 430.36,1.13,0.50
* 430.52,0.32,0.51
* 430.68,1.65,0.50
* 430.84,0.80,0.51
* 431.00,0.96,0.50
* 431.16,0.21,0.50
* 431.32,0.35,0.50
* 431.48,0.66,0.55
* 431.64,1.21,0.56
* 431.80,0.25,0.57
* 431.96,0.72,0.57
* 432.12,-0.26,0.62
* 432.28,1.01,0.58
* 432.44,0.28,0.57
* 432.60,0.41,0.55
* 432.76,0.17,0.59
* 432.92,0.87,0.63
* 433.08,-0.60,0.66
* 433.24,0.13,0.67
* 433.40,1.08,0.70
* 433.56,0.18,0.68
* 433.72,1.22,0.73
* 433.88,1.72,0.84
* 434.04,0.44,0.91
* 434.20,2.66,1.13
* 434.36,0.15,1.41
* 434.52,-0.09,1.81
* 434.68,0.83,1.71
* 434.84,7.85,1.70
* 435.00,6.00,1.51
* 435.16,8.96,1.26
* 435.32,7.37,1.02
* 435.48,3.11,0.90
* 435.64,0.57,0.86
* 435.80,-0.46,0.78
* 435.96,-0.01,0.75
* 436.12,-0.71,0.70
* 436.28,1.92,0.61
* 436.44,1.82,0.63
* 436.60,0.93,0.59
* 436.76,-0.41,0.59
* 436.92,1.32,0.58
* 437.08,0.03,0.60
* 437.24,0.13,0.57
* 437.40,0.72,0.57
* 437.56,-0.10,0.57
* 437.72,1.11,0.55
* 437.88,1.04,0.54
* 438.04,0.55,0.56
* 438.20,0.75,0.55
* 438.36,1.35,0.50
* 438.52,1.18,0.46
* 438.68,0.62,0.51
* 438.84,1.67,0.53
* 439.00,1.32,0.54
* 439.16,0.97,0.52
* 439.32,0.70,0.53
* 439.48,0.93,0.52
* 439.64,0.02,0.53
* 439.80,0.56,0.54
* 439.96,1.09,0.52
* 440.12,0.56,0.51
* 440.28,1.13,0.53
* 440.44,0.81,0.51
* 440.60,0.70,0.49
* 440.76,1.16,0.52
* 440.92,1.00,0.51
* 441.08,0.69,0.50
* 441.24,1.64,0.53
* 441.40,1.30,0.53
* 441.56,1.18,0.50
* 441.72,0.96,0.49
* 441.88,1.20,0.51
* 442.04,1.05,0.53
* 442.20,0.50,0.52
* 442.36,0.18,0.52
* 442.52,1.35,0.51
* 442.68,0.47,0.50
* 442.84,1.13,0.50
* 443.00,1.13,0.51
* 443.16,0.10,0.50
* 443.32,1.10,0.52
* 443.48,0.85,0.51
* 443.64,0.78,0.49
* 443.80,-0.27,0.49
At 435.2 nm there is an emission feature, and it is [O II]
